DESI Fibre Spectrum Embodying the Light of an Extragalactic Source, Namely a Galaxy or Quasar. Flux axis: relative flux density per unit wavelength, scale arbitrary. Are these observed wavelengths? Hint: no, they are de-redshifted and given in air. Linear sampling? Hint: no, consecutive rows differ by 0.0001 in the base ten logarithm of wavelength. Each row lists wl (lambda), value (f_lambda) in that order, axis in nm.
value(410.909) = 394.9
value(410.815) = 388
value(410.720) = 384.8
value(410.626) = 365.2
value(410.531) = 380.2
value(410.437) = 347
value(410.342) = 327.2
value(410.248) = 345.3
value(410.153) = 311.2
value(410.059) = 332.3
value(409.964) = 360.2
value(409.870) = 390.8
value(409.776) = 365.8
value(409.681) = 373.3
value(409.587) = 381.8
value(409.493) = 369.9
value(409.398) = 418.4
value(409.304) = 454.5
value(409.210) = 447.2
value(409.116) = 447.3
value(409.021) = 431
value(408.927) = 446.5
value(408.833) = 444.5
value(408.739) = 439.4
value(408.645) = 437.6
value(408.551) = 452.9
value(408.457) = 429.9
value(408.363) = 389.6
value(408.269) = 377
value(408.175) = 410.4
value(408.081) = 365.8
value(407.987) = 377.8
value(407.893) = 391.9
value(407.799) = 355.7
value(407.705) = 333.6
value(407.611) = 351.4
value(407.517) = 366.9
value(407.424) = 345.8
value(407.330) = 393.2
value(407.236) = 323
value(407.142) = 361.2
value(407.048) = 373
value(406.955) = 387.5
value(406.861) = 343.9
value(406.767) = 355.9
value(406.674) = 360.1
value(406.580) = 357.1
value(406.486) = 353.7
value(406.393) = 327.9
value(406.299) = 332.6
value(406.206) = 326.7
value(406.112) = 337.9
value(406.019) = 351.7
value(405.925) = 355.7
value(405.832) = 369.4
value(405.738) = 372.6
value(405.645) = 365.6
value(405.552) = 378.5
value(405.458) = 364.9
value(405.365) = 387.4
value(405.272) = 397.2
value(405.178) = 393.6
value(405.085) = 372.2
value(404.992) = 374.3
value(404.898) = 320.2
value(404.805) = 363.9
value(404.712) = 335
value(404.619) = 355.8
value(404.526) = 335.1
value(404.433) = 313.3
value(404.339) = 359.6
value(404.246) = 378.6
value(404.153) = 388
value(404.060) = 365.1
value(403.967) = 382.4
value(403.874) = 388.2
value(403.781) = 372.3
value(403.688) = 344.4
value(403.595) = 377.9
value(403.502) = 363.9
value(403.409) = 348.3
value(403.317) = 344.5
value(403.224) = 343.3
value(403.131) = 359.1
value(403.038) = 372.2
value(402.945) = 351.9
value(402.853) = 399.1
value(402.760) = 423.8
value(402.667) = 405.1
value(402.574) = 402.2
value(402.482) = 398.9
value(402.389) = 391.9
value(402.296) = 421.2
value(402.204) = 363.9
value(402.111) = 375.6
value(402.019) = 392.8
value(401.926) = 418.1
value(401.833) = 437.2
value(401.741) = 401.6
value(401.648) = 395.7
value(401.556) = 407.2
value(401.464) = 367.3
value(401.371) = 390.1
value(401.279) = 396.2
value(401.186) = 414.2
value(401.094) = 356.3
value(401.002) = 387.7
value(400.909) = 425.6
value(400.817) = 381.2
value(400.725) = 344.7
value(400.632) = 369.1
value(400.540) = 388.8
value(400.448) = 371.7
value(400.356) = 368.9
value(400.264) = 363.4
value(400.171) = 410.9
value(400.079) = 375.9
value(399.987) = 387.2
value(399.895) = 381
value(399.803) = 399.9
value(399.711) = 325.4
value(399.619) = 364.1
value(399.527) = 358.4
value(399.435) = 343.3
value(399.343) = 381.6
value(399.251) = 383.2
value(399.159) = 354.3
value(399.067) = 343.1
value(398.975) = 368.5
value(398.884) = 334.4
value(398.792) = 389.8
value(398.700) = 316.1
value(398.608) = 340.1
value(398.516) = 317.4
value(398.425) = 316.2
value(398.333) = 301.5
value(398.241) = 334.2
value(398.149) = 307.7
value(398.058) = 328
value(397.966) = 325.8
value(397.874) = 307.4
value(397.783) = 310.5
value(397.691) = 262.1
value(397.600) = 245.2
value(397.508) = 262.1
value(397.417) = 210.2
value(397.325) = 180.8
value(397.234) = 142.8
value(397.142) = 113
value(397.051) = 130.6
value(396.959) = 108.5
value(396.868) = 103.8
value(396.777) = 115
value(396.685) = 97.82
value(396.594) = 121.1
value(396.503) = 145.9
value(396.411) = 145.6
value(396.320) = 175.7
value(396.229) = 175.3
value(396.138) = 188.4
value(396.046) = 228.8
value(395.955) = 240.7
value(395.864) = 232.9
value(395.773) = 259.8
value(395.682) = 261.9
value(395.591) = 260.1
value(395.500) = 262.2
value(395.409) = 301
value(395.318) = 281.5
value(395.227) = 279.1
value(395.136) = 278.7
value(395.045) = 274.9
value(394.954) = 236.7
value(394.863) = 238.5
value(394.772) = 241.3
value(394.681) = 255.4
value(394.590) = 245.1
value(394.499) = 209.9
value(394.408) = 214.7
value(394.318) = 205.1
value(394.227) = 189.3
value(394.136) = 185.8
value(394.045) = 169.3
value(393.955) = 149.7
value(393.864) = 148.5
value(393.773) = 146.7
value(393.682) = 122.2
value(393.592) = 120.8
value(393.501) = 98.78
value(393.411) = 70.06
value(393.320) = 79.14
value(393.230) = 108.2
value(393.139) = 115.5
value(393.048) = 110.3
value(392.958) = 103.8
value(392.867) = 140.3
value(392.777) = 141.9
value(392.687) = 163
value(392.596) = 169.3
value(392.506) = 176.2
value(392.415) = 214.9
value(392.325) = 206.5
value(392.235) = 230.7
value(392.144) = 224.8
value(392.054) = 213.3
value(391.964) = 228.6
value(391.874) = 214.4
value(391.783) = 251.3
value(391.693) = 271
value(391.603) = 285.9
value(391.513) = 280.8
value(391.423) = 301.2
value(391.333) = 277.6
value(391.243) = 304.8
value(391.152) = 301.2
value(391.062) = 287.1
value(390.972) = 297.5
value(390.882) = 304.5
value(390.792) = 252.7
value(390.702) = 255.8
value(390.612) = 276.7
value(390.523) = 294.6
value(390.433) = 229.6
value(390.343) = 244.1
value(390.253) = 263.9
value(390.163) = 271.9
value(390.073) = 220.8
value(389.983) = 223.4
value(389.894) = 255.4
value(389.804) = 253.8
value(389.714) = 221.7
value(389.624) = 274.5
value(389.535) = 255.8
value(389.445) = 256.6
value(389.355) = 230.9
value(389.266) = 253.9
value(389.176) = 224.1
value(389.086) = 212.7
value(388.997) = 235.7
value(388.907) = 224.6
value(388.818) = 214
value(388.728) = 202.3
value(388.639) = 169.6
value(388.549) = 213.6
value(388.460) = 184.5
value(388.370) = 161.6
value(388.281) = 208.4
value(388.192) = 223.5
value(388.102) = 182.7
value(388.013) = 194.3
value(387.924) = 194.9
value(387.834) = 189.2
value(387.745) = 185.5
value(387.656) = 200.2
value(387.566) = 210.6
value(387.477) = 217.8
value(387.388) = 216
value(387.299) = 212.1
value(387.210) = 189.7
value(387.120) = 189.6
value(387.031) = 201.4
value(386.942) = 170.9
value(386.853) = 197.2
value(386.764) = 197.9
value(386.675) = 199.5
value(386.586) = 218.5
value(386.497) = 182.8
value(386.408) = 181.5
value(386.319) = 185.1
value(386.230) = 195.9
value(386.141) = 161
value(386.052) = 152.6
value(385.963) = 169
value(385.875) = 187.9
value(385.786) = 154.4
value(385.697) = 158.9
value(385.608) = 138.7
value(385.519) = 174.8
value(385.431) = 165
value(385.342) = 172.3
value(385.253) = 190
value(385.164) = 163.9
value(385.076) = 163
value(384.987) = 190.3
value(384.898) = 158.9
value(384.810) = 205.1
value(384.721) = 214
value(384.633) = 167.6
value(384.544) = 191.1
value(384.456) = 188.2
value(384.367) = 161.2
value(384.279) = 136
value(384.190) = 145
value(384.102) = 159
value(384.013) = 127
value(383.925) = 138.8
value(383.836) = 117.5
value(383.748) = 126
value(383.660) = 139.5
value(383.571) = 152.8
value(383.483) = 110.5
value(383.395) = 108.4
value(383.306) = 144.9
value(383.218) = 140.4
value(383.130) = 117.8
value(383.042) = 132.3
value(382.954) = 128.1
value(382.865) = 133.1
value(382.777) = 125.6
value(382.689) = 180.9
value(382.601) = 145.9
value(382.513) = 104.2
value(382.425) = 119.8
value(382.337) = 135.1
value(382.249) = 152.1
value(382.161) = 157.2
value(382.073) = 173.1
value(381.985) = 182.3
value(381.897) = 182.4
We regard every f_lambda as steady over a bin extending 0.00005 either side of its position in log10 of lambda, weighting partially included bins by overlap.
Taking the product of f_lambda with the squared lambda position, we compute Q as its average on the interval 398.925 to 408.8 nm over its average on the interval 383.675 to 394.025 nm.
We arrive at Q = 2.0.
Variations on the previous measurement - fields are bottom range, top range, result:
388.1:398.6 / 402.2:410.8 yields 1.82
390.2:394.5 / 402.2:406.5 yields 1.90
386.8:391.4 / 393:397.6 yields 0.83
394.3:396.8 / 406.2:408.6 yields 1.76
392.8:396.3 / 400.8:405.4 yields 2.02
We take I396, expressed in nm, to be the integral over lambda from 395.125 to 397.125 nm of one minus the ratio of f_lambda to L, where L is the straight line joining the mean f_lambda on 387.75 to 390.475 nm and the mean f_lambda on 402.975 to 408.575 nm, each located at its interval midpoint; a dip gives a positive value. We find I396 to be 0.60 nm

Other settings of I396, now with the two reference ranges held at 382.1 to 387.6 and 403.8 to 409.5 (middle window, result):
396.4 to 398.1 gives 0.56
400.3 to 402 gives -0.35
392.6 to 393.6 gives 0.53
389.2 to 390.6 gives -0.24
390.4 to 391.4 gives -0.26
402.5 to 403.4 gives -0.10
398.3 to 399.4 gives -0.16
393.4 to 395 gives 0.46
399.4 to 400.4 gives -0.19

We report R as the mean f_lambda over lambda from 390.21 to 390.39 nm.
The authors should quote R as 253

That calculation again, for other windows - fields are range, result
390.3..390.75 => 261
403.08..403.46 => 350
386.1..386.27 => 178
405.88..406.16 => 348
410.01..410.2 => 322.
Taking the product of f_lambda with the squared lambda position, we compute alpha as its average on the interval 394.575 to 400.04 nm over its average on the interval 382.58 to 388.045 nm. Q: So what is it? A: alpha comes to 1.7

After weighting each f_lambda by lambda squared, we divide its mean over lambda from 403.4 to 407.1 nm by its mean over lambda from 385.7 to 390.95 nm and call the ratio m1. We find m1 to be 1.83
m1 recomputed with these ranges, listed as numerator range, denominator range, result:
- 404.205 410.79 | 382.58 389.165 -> 2.38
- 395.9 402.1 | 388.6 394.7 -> 1.50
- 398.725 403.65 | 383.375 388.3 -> 2.33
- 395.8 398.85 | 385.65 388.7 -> 1.27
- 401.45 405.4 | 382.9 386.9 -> 2.54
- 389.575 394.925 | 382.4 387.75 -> 1.33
